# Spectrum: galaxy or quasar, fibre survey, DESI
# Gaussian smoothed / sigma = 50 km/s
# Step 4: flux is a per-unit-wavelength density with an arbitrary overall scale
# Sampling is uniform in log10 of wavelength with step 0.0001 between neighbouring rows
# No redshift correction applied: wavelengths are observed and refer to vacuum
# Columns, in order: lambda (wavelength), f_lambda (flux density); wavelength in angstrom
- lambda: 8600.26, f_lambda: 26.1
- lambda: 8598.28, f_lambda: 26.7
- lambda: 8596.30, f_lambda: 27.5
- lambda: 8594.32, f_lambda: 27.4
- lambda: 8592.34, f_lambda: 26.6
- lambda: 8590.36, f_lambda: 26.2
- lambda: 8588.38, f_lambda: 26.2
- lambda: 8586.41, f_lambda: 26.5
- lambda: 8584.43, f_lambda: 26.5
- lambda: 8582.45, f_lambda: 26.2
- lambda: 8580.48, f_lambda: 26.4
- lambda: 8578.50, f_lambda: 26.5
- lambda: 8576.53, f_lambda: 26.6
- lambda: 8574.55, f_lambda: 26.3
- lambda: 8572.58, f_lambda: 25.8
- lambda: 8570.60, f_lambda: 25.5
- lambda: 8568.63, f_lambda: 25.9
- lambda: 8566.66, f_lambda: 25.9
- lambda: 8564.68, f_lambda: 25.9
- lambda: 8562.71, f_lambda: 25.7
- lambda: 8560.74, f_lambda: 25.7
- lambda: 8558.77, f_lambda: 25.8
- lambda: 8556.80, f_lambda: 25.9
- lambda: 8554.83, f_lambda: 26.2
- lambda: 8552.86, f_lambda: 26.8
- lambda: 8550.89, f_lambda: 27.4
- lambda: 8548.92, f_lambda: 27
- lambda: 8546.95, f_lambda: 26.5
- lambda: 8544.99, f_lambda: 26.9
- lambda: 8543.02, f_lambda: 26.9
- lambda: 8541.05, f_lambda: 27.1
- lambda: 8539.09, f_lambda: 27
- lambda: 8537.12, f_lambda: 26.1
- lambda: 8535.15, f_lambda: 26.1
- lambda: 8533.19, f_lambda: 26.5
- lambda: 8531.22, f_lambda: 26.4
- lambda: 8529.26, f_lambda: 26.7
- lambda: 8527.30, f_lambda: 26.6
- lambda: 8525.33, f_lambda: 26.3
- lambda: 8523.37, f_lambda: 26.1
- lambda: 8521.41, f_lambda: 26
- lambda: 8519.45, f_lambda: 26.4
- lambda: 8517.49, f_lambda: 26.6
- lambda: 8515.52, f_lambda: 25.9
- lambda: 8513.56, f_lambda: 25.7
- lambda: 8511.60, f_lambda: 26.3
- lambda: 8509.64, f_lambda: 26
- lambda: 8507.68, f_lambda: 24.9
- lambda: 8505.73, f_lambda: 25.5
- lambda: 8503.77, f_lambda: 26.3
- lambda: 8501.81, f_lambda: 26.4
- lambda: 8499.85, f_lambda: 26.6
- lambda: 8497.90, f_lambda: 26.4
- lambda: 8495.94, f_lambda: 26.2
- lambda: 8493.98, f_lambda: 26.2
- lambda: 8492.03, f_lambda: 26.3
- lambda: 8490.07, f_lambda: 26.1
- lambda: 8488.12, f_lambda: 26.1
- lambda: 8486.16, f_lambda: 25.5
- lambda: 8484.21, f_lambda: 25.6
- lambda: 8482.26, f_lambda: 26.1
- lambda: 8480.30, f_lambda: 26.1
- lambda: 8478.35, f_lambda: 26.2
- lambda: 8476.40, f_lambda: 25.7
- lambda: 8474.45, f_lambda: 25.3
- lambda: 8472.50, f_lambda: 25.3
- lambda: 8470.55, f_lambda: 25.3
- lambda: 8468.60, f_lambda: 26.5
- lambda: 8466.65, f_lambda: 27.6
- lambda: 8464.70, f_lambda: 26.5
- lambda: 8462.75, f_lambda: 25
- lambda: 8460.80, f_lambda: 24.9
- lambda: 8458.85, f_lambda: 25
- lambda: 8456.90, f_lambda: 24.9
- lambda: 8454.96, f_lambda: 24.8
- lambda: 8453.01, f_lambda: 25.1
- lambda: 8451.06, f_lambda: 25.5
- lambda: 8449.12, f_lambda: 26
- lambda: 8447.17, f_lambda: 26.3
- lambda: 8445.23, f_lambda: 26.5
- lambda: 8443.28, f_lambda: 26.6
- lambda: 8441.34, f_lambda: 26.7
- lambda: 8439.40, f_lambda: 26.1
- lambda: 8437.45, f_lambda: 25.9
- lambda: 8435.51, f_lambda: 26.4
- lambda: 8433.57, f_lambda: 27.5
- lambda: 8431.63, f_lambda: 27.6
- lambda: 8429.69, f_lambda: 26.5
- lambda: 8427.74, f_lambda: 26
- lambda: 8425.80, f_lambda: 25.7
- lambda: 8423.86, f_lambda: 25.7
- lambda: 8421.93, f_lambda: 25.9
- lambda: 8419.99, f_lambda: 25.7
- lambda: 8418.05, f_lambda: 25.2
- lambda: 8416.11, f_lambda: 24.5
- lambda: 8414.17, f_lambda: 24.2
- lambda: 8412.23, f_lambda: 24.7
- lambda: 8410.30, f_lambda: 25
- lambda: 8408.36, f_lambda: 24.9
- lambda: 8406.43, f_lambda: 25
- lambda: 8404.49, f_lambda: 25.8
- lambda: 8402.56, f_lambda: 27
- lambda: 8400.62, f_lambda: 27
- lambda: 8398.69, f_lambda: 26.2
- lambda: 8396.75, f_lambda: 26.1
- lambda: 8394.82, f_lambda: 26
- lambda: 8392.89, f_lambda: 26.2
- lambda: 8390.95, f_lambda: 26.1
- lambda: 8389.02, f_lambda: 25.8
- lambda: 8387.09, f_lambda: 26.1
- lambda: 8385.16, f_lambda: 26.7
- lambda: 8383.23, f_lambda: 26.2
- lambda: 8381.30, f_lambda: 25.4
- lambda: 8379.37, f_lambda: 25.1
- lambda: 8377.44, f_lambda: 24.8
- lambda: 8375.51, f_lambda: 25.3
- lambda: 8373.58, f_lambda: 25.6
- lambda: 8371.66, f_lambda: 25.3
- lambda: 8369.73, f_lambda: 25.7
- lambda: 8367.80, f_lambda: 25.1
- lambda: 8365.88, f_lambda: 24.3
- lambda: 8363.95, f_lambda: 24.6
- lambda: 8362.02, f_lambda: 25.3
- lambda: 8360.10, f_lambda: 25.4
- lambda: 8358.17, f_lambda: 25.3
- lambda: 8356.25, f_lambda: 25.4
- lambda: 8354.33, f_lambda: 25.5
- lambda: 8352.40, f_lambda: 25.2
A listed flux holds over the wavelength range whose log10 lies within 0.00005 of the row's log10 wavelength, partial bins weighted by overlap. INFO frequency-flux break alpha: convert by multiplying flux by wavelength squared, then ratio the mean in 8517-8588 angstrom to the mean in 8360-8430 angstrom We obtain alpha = 1.07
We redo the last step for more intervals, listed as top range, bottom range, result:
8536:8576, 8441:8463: 1.05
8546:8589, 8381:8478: 1.05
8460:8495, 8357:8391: 1.04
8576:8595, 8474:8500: 1.04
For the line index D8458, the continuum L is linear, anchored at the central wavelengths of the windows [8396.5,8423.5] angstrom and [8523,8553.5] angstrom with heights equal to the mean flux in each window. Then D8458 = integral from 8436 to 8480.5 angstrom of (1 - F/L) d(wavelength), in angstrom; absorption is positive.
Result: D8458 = 0.2 angstrom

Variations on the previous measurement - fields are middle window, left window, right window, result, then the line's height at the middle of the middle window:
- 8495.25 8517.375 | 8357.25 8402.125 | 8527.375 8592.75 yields 0.1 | 26.1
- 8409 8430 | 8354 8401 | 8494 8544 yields 0.4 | 25.8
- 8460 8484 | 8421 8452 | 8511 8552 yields 0.5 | 26.4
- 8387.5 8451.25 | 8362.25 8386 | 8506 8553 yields -0.8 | 25.6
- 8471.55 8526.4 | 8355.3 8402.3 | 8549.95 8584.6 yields -0.1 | 26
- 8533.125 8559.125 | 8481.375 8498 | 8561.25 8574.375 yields -0.7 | 25.9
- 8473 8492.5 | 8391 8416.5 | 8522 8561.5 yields 0.2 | 26.1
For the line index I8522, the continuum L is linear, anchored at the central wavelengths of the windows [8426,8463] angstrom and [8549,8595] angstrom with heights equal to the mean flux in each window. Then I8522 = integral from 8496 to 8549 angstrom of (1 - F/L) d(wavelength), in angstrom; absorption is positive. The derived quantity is -0.36 angstrom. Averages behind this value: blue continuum 26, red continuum 26.3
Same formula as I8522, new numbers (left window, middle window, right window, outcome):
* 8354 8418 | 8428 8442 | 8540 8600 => -0.5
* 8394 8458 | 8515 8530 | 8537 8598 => -0.1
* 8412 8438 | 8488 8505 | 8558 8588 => -0.2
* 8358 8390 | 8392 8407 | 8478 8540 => -0.4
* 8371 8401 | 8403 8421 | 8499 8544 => 0.6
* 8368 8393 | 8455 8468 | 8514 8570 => 0.2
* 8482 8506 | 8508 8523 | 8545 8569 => 0.1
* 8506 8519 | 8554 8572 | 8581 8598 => 0.4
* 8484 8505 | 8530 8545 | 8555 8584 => -0.3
